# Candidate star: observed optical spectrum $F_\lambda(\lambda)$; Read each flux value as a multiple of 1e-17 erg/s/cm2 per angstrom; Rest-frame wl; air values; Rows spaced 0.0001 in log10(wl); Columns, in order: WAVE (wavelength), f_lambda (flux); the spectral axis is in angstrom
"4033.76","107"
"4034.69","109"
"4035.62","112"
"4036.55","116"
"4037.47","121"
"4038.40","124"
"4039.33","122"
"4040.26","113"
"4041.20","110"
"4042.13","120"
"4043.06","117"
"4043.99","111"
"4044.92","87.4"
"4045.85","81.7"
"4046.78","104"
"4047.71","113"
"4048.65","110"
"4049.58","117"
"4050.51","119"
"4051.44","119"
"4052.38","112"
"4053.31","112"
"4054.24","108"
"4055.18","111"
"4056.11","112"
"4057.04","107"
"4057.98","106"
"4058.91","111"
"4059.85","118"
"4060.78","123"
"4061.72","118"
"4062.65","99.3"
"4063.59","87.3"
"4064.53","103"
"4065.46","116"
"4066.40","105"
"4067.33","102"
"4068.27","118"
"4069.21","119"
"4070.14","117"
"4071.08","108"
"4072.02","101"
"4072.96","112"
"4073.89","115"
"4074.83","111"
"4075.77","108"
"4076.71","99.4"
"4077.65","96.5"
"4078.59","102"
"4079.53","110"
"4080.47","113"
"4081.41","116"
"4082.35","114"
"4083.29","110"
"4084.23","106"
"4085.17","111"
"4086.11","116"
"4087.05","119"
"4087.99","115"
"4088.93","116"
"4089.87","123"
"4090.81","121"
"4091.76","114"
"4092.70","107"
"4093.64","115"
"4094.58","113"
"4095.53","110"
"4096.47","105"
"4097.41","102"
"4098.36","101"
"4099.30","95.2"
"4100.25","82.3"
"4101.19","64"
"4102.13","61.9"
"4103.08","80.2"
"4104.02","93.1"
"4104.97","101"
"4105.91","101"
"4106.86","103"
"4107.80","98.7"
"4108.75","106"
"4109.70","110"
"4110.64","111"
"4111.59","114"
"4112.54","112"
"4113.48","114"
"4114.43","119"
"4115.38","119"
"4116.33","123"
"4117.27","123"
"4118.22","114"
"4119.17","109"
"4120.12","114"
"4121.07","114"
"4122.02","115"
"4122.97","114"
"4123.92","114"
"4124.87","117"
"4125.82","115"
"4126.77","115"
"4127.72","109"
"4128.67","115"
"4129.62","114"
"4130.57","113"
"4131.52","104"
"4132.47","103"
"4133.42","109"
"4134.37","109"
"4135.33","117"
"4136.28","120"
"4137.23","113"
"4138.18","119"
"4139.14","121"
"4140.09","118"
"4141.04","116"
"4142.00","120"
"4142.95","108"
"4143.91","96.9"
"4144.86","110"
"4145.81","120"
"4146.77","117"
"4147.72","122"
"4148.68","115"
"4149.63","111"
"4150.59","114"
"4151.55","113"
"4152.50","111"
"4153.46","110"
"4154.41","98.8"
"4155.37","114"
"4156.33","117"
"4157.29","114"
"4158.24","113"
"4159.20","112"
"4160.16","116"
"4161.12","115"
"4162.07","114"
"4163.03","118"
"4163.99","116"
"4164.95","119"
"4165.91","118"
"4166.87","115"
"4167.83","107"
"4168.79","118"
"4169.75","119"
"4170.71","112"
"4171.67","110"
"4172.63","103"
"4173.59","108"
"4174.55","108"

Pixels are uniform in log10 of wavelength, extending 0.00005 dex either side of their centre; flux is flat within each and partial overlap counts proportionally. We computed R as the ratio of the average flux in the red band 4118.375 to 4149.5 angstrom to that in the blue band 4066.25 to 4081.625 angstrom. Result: 1.0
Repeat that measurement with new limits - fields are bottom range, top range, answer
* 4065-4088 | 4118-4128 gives 1.03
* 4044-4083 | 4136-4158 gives 1.05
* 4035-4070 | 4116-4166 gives 1.03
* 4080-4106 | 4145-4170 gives 1.09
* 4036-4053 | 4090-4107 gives 0.88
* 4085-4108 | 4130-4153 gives 1.10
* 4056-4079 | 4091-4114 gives 0.93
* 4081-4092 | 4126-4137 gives 0.97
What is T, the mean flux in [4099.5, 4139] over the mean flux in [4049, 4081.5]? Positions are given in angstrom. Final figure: 1.0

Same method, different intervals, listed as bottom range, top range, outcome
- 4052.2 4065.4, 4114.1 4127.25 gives 1.06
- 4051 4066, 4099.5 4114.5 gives 0.89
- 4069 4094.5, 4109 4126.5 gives 1.03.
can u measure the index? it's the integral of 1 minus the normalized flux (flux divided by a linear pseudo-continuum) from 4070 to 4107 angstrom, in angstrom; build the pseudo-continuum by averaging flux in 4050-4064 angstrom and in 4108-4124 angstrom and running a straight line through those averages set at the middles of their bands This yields 2.5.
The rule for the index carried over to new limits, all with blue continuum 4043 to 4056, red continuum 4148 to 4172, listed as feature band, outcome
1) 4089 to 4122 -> 1.6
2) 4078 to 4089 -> -0.2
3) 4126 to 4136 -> 0.1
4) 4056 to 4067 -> 0.1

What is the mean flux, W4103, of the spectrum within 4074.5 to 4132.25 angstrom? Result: 108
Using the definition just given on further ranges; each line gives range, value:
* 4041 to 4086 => 109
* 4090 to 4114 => 102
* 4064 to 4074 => 110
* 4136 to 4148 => 115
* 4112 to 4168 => 114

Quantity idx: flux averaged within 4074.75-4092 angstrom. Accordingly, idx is 112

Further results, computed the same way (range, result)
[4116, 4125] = 116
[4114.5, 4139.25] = 114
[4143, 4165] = 113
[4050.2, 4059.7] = 112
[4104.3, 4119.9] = 111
